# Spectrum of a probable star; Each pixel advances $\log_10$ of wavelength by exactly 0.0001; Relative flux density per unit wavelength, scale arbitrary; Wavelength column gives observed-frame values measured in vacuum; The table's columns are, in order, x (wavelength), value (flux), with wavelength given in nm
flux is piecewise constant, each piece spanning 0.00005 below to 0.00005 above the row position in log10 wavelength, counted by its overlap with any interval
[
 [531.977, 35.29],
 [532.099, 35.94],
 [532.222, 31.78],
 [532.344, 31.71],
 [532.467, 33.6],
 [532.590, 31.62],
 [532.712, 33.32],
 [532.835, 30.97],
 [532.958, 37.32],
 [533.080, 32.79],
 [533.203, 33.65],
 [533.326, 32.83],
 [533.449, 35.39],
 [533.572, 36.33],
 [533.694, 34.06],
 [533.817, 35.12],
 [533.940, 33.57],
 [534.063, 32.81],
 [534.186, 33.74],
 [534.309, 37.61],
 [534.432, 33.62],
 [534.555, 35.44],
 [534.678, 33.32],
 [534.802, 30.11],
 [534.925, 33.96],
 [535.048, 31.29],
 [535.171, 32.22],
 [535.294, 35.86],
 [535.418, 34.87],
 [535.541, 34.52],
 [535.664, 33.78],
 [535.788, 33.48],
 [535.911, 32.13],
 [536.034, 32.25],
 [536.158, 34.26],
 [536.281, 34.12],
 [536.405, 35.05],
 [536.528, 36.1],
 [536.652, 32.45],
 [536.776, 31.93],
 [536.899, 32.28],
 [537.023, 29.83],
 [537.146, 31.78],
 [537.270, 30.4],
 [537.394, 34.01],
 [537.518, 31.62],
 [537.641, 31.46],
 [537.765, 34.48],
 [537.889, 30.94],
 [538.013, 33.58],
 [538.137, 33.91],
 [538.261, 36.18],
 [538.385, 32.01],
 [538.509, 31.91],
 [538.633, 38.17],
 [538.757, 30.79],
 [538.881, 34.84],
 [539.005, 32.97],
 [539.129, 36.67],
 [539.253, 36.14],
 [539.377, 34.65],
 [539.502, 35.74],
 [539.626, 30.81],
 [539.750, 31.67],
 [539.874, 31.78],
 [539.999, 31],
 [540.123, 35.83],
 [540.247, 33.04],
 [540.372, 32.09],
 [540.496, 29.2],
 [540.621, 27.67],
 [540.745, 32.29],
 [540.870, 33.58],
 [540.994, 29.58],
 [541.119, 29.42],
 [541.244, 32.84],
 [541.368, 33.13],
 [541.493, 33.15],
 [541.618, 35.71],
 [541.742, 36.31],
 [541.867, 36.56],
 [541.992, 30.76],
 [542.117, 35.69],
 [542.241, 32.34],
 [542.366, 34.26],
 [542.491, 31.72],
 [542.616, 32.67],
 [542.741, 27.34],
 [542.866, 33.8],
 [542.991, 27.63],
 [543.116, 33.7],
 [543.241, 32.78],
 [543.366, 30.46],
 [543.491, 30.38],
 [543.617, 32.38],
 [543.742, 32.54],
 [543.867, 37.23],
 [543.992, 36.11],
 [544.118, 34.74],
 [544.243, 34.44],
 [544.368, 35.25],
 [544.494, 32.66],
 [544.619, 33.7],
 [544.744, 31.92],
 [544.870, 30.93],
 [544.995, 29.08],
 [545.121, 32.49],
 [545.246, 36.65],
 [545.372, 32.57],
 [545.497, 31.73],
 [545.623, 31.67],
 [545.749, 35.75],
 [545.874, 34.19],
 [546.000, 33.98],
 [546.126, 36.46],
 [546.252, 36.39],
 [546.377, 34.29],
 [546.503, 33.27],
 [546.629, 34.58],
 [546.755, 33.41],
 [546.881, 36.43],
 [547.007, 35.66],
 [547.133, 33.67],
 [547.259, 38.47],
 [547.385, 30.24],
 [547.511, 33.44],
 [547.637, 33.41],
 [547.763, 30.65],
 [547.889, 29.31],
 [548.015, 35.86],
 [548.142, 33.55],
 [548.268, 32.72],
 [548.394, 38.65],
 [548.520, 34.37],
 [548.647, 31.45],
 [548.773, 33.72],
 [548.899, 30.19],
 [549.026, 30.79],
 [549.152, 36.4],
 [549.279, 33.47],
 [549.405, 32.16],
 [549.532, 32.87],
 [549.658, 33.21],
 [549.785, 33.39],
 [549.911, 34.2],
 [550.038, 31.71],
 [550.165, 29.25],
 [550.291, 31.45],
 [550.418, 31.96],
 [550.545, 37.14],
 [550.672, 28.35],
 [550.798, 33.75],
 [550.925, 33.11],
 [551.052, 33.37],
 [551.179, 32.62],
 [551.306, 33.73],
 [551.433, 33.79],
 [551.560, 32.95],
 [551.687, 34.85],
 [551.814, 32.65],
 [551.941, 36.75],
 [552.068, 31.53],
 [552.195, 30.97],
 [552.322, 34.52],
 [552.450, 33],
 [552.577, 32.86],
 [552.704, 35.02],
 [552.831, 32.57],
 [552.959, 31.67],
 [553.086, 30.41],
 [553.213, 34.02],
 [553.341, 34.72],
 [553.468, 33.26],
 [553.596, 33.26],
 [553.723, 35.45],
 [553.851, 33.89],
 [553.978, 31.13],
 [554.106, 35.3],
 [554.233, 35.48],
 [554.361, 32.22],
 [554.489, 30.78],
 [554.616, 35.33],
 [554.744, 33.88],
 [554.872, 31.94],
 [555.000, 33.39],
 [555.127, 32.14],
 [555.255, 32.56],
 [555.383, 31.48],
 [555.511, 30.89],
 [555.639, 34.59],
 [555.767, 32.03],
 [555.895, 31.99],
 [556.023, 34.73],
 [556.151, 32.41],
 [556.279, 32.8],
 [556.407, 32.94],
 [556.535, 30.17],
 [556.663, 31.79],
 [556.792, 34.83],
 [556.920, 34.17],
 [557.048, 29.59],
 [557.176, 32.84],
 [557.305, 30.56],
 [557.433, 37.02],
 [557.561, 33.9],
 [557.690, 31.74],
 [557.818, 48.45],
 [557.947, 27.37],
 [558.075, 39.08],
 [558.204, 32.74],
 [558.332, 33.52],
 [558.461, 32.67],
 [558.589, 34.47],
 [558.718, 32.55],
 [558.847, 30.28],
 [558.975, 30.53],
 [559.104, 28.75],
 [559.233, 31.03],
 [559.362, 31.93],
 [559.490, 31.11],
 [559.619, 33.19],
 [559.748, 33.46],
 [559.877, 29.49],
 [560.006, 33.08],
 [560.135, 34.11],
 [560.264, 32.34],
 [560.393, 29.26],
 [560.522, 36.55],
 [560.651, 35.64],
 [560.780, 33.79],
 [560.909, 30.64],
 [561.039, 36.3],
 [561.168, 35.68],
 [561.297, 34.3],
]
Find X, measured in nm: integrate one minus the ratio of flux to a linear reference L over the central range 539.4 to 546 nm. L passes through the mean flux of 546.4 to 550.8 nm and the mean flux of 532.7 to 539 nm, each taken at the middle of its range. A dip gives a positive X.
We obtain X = 0.12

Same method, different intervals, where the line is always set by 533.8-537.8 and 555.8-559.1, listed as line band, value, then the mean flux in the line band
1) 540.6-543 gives 0.06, 32.5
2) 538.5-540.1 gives -0.02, 33.7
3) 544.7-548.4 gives -0.04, 33.6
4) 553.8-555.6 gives 0.02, 32.9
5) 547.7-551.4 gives 0.04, 32.9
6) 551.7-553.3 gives 0.01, 33.1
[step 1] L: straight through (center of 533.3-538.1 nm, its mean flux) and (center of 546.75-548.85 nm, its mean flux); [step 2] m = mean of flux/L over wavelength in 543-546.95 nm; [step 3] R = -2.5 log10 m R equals 0.01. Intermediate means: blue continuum 33.4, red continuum 33.8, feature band 33.5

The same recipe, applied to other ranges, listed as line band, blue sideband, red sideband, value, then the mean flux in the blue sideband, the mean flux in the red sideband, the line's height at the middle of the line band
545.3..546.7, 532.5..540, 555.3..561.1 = -0.027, 33.5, 32.9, 33.2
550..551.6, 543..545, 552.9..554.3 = 0.027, 33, 33.5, 33.4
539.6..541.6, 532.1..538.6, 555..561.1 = 0.049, 33.4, 32.9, 33.3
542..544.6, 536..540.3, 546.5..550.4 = 0.013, 33.3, 33.3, 33.3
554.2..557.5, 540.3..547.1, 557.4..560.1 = 0.011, 33.1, 33.1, 33.1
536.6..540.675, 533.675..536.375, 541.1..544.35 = 0.021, 33.7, 33.1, 33.4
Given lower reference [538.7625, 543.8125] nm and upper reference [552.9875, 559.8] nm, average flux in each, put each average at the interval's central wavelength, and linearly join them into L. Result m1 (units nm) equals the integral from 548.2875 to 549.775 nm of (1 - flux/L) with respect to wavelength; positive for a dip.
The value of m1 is -0.02 nm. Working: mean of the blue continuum 32.6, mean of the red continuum 33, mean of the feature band 33.4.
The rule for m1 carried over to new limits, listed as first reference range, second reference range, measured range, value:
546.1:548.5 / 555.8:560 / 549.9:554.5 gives 0.07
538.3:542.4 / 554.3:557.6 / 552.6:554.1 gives -0.02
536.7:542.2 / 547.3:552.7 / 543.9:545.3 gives -0.02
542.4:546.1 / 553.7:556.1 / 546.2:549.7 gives -0.08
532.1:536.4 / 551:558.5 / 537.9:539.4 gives -0.03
